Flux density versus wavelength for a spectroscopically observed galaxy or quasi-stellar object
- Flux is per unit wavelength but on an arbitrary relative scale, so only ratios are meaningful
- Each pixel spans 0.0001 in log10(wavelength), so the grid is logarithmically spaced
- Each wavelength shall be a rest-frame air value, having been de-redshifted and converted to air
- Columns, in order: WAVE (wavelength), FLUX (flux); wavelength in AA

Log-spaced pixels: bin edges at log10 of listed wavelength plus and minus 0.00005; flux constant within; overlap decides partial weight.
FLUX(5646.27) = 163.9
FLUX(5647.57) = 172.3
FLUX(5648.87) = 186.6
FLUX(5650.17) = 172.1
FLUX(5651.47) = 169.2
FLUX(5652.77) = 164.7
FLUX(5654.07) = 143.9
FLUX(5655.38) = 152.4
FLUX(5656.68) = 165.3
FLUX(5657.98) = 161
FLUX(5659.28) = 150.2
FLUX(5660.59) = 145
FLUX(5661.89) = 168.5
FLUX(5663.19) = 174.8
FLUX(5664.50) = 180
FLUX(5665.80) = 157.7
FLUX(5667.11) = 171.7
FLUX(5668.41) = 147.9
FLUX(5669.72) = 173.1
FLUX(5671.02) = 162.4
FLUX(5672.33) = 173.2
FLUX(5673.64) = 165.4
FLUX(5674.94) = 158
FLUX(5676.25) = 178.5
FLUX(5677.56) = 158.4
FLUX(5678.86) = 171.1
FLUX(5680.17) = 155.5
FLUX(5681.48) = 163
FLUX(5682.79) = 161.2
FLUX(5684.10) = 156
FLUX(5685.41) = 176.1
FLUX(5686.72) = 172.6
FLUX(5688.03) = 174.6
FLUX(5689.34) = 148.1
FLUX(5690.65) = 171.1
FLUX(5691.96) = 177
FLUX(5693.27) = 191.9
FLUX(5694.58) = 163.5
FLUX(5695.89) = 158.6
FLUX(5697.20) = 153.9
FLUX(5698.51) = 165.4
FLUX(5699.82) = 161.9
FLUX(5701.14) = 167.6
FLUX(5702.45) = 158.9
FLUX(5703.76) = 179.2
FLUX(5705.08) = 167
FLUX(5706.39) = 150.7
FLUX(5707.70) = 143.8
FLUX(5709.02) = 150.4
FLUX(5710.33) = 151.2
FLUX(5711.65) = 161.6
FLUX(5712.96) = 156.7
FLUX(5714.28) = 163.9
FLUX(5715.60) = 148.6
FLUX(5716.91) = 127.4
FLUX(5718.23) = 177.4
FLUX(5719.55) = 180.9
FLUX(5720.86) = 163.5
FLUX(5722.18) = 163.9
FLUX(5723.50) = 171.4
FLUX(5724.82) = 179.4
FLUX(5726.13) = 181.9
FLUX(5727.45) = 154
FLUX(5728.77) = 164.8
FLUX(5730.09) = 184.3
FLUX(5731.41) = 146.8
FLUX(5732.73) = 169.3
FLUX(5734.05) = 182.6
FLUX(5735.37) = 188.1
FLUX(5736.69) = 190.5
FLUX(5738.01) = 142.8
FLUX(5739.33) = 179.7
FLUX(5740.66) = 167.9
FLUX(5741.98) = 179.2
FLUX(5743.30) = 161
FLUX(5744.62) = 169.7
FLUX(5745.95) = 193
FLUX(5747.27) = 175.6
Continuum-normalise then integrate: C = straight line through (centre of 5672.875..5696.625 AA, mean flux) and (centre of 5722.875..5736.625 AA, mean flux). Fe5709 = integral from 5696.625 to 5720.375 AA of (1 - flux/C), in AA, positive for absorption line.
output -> 1.50 AA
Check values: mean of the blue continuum 167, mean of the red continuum 173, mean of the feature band 159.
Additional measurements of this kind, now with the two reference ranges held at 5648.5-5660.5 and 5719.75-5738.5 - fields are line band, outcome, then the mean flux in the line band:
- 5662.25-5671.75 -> -0.23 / 167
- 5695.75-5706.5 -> 0.25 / 163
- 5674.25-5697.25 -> -0.14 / 166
